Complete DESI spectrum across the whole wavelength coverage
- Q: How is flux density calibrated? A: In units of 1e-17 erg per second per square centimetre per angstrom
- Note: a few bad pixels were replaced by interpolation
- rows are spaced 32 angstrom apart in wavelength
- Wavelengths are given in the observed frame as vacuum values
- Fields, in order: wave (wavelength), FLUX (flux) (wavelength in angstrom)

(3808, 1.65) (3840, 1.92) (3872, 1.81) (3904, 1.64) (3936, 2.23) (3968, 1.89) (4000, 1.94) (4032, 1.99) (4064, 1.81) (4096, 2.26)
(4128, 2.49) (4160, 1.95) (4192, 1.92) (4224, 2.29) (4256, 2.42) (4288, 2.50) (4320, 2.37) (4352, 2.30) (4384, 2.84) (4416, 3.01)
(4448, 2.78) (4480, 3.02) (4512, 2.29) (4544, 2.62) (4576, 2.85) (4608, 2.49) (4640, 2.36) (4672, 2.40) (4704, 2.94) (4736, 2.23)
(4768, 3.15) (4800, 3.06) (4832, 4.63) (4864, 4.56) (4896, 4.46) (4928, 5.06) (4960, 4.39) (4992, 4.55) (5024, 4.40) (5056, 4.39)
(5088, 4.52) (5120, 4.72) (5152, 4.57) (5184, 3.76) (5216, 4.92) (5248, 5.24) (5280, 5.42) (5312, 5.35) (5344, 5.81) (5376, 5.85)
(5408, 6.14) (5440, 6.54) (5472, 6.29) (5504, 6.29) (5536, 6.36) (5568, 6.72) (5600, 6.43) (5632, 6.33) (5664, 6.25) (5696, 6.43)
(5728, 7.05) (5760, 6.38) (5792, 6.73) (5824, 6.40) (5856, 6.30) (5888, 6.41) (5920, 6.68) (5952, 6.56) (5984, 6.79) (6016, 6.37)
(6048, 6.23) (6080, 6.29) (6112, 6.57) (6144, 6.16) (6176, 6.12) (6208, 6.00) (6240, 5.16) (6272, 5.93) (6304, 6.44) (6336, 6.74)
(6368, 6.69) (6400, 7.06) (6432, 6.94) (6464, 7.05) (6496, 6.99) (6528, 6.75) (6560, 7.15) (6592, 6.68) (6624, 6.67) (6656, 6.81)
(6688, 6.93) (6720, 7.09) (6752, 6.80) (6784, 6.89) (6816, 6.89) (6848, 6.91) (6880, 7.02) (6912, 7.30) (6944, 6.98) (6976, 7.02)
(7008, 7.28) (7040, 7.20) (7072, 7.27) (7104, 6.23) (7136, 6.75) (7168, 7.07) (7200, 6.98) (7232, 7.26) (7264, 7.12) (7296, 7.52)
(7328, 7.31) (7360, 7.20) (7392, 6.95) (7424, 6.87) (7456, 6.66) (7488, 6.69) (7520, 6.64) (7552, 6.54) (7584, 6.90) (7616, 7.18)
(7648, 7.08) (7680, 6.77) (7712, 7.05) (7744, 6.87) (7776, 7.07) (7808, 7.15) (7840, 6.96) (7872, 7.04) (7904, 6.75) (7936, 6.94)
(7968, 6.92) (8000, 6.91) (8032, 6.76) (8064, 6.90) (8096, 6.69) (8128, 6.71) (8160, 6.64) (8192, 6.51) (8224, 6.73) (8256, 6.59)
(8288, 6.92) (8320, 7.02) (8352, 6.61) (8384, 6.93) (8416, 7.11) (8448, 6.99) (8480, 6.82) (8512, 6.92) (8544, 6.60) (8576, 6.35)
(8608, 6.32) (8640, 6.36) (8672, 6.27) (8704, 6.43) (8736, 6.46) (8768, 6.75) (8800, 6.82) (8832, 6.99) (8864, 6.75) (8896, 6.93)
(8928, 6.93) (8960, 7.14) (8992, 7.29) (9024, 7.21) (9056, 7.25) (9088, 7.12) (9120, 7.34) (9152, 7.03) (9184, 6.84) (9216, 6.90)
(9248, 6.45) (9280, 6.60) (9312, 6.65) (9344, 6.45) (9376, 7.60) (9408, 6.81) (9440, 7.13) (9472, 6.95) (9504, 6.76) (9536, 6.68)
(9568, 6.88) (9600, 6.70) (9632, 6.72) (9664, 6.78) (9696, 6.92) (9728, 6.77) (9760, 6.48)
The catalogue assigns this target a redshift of 0.206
